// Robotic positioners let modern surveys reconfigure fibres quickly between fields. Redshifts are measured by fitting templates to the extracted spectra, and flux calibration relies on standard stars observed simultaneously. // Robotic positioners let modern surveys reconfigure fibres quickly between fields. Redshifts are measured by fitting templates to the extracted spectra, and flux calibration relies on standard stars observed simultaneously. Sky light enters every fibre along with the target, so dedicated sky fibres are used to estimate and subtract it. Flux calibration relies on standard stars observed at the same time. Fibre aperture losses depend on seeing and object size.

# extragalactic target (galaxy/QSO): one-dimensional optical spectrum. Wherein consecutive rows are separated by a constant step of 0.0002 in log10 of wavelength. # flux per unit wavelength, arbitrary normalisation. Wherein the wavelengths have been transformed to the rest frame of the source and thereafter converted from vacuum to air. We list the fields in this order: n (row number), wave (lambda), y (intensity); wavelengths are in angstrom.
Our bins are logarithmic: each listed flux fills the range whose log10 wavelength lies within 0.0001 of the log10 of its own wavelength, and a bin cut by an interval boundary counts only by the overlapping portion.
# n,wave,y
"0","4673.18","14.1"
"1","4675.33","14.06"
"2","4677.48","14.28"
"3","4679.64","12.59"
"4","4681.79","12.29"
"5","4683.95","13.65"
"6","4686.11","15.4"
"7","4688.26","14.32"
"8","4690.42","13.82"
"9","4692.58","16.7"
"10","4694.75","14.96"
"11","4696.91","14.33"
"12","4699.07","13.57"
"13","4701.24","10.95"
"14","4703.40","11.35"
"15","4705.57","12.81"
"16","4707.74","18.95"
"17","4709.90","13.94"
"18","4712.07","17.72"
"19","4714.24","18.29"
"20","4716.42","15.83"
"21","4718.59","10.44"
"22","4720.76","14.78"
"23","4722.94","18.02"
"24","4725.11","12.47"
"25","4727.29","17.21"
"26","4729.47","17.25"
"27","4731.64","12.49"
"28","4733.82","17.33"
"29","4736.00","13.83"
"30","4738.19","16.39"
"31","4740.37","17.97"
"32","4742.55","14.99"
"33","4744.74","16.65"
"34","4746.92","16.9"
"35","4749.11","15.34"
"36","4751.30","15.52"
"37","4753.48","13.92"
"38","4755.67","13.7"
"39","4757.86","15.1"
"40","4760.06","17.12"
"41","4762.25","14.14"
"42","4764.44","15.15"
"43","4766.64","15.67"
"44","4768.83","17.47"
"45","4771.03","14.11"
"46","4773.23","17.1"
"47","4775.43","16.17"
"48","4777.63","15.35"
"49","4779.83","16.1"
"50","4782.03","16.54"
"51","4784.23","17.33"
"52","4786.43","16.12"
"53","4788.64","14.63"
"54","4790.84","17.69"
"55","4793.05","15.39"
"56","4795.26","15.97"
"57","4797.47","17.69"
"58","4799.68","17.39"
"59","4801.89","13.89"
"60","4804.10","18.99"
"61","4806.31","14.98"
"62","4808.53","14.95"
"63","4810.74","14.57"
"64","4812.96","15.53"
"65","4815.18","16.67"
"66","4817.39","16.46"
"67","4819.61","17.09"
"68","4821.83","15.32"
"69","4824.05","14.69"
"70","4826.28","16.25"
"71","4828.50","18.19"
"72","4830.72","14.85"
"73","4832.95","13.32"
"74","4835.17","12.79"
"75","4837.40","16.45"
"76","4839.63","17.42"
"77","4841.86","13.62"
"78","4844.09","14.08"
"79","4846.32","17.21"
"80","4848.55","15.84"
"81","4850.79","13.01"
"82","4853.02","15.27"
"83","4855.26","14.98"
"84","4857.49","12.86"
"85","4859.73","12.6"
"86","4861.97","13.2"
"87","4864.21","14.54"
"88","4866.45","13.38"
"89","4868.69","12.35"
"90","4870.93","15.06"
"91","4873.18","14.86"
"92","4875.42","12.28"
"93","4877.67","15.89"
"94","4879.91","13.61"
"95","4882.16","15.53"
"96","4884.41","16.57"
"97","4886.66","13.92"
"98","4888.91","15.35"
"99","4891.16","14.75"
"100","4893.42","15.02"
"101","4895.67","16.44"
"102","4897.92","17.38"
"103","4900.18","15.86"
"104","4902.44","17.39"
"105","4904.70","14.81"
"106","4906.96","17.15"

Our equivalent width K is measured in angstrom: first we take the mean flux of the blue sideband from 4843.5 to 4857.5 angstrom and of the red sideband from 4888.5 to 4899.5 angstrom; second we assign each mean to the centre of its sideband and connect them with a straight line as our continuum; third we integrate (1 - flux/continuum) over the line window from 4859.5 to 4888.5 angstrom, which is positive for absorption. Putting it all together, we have 2.3 angstrom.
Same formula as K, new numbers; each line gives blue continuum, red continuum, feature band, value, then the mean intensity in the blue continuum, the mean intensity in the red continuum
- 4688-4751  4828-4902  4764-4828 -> -4.7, 15.2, 14.8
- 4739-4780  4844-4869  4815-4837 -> -1.3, 15.7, 14.2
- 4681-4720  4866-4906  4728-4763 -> -2.4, 14.4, 15.1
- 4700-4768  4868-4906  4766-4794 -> -1.7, 15.2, 15.2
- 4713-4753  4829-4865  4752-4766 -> 0.4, 15.6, 14.6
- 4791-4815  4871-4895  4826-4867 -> 1.8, 16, 14.8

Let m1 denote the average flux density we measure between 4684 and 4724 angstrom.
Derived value 14.8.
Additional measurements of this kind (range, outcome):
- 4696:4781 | 15.3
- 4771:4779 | 15.9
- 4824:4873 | 14.6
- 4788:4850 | 15.8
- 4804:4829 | 16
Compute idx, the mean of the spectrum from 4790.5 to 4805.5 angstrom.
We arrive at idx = 16.6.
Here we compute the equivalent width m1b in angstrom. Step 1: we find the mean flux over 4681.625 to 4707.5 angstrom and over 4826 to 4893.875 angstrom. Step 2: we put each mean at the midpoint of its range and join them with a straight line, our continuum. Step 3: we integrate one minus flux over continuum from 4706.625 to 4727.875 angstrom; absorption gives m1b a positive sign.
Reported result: -2.6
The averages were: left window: 13.9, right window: 14.7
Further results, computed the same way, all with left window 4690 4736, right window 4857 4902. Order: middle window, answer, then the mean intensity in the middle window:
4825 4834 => -0.6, 15.6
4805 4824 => -1.2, 15.7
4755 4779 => -1.3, 15.6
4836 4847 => -0.7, 15.6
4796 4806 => -1.4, 16.8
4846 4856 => -0.3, 15.1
